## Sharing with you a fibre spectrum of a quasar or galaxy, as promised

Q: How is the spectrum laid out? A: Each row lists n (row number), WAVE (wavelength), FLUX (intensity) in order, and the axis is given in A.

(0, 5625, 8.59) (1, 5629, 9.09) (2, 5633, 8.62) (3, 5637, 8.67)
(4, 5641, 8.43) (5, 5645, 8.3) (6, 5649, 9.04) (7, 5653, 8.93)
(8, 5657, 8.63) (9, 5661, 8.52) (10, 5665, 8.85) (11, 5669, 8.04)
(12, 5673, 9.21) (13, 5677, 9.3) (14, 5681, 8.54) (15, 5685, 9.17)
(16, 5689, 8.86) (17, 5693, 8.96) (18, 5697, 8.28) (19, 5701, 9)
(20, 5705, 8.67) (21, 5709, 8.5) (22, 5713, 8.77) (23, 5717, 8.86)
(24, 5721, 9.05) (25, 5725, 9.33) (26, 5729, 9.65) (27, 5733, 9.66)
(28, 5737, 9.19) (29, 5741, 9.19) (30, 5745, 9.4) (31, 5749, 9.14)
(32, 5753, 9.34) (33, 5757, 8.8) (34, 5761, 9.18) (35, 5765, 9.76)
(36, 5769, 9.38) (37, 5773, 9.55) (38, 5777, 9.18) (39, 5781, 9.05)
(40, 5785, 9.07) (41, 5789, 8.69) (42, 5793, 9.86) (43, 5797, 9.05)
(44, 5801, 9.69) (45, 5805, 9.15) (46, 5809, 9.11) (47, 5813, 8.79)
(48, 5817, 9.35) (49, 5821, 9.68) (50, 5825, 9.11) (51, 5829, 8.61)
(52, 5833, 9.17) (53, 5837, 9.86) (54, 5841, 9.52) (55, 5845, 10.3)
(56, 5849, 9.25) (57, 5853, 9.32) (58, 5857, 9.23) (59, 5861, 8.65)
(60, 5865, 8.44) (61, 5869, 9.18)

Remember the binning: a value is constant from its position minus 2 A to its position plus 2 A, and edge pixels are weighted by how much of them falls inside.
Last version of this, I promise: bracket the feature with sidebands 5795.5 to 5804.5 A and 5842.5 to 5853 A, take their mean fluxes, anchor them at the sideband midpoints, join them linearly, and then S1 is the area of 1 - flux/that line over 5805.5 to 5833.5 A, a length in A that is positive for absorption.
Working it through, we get 1.08 A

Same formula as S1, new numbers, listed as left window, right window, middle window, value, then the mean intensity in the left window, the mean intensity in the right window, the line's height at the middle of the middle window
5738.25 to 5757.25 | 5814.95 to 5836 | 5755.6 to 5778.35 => -0.3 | 9.21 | 9.22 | 9.21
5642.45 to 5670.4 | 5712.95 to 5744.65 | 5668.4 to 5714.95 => 0.7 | 8.62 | 9.25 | 8.93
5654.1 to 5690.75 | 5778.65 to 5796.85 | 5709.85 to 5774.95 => -1.7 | 8.79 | 9.16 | 9.01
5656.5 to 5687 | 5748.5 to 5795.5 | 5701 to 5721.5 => 0.5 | 8.79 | 9.25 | 8.97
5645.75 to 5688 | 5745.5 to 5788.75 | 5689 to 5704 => 0.3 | 8.81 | 9.23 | 8.93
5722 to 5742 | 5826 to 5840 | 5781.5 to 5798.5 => 0.3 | 9.4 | 9.23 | 9.3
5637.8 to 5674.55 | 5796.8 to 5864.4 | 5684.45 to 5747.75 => -1.2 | 8.65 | 9.27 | 8.87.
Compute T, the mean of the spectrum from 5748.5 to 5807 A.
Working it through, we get 9.26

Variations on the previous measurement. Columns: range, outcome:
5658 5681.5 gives 8.75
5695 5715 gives 8.64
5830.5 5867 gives 9.29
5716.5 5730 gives 9.23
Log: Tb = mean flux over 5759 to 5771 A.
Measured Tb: 9.44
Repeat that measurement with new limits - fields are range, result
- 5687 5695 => 8.91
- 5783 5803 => 9.27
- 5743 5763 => 9.17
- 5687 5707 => 8.75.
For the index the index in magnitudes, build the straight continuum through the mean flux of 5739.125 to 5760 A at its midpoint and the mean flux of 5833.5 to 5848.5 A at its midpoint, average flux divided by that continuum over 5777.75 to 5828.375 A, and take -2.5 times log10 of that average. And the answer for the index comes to 0.04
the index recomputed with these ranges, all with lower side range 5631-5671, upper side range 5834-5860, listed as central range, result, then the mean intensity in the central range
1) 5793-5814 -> 0.01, 9.24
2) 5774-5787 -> 0.01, 9.13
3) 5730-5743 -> -0.04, 9.37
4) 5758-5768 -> -0.03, 9.39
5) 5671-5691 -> -0.03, 9.02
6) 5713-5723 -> 0.00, 8.92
